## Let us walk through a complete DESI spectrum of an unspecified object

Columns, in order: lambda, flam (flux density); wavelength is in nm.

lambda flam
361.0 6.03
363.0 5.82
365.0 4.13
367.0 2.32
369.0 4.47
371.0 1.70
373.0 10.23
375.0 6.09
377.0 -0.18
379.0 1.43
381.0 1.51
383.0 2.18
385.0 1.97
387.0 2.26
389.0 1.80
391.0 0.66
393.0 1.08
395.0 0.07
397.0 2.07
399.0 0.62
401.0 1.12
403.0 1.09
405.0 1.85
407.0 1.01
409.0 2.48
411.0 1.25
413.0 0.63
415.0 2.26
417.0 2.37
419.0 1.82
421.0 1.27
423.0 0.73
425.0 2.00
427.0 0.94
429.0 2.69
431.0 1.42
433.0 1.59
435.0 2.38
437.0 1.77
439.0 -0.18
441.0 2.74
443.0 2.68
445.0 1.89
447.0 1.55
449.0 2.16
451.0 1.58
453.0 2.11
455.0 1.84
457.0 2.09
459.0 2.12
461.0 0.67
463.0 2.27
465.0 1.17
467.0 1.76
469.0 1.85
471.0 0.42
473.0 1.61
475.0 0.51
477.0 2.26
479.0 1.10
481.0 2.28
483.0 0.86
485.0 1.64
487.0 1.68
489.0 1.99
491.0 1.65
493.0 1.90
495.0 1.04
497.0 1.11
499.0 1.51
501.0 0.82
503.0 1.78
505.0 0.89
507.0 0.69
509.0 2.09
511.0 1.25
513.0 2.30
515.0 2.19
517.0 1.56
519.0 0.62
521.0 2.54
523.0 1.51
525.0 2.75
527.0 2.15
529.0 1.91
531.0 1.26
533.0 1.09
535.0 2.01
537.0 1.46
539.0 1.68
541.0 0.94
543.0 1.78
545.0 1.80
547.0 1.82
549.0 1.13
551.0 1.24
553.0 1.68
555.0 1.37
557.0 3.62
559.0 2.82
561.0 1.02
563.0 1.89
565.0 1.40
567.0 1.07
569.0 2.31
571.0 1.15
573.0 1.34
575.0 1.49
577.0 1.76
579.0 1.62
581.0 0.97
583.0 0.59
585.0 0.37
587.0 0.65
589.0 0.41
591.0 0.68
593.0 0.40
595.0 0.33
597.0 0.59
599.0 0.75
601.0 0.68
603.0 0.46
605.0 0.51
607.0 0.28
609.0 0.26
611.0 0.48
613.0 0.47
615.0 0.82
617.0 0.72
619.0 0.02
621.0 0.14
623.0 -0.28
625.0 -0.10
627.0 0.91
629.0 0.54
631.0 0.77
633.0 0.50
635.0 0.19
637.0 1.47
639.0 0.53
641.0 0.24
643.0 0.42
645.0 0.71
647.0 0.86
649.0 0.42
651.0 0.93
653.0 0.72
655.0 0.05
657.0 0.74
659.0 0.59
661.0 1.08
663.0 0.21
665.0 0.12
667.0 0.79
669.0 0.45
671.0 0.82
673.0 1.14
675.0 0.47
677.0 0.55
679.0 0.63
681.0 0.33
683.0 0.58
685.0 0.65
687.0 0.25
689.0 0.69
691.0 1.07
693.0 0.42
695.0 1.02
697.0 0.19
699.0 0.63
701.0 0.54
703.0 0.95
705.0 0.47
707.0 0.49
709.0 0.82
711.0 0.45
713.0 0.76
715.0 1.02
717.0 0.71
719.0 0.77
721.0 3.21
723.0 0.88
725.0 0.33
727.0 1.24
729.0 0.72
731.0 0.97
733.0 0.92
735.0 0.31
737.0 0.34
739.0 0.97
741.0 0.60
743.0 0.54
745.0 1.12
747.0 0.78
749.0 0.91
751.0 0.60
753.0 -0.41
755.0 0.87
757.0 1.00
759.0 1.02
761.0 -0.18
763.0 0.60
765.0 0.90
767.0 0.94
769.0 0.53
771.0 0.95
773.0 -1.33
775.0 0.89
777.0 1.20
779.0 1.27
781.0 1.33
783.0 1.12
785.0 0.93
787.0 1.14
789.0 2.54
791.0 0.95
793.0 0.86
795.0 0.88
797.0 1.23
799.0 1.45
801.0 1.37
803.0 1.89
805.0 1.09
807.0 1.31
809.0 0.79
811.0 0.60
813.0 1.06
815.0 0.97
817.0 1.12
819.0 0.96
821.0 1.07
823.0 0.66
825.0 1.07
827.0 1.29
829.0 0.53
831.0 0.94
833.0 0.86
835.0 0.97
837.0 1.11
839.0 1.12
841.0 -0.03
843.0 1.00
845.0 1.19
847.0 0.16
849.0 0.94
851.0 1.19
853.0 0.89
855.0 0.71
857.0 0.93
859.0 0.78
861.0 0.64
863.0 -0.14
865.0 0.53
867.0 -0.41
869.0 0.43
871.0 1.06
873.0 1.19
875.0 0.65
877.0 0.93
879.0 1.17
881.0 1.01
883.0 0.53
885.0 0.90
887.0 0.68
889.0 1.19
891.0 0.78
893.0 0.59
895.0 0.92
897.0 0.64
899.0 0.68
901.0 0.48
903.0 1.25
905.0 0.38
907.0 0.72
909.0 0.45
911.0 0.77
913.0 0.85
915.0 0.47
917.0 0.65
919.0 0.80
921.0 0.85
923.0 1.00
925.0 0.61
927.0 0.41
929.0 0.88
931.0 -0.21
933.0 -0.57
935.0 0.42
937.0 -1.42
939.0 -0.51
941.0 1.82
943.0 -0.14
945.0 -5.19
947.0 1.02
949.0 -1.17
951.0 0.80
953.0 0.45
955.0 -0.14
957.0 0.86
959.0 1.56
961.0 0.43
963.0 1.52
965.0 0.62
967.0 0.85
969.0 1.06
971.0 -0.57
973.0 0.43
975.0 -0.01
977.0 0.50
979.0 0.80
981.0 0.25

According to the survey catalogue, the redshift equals 0.93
